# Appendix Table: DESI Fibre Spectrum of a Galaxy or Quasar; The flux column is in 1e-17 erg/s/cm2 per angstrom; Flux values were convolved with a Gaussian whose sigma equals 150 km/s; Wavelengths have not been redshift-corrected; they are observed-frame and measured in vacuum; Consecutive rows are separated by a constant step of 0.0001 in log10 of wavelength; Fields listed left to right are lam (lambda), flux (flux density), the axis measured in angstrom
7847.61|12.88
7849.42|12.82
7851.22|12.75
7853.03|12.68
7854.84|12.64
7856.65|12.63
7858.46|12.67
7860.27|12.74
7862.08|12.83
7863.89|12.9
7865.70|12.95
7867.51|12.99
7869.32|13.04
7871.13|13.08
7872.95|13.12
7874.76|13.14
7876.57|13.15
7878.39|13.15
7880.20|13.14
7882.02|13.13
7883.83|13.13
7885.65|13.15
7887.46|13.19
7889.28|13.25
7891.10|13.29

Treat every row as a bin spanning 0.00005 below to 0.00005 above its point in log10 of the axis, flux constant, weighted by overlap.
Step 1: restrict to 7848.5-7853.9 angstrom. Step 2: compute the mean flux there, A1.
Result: 12.8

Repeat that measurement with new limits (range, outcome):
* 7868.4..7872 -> 13.1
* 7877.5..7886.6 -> 13.1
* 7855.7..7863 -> 12.7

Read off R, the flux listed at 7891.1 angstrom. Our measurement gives 13.29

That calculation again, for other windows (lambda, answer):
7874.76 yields 13.14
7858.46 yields 12.67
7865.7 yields 12.95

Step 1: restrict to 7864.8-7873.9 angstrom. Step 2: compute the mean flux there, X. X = 13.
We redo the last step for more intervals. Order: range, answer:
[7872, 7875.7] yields 13.1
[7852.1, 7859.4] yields 12.6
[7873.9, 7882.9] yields 13.1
